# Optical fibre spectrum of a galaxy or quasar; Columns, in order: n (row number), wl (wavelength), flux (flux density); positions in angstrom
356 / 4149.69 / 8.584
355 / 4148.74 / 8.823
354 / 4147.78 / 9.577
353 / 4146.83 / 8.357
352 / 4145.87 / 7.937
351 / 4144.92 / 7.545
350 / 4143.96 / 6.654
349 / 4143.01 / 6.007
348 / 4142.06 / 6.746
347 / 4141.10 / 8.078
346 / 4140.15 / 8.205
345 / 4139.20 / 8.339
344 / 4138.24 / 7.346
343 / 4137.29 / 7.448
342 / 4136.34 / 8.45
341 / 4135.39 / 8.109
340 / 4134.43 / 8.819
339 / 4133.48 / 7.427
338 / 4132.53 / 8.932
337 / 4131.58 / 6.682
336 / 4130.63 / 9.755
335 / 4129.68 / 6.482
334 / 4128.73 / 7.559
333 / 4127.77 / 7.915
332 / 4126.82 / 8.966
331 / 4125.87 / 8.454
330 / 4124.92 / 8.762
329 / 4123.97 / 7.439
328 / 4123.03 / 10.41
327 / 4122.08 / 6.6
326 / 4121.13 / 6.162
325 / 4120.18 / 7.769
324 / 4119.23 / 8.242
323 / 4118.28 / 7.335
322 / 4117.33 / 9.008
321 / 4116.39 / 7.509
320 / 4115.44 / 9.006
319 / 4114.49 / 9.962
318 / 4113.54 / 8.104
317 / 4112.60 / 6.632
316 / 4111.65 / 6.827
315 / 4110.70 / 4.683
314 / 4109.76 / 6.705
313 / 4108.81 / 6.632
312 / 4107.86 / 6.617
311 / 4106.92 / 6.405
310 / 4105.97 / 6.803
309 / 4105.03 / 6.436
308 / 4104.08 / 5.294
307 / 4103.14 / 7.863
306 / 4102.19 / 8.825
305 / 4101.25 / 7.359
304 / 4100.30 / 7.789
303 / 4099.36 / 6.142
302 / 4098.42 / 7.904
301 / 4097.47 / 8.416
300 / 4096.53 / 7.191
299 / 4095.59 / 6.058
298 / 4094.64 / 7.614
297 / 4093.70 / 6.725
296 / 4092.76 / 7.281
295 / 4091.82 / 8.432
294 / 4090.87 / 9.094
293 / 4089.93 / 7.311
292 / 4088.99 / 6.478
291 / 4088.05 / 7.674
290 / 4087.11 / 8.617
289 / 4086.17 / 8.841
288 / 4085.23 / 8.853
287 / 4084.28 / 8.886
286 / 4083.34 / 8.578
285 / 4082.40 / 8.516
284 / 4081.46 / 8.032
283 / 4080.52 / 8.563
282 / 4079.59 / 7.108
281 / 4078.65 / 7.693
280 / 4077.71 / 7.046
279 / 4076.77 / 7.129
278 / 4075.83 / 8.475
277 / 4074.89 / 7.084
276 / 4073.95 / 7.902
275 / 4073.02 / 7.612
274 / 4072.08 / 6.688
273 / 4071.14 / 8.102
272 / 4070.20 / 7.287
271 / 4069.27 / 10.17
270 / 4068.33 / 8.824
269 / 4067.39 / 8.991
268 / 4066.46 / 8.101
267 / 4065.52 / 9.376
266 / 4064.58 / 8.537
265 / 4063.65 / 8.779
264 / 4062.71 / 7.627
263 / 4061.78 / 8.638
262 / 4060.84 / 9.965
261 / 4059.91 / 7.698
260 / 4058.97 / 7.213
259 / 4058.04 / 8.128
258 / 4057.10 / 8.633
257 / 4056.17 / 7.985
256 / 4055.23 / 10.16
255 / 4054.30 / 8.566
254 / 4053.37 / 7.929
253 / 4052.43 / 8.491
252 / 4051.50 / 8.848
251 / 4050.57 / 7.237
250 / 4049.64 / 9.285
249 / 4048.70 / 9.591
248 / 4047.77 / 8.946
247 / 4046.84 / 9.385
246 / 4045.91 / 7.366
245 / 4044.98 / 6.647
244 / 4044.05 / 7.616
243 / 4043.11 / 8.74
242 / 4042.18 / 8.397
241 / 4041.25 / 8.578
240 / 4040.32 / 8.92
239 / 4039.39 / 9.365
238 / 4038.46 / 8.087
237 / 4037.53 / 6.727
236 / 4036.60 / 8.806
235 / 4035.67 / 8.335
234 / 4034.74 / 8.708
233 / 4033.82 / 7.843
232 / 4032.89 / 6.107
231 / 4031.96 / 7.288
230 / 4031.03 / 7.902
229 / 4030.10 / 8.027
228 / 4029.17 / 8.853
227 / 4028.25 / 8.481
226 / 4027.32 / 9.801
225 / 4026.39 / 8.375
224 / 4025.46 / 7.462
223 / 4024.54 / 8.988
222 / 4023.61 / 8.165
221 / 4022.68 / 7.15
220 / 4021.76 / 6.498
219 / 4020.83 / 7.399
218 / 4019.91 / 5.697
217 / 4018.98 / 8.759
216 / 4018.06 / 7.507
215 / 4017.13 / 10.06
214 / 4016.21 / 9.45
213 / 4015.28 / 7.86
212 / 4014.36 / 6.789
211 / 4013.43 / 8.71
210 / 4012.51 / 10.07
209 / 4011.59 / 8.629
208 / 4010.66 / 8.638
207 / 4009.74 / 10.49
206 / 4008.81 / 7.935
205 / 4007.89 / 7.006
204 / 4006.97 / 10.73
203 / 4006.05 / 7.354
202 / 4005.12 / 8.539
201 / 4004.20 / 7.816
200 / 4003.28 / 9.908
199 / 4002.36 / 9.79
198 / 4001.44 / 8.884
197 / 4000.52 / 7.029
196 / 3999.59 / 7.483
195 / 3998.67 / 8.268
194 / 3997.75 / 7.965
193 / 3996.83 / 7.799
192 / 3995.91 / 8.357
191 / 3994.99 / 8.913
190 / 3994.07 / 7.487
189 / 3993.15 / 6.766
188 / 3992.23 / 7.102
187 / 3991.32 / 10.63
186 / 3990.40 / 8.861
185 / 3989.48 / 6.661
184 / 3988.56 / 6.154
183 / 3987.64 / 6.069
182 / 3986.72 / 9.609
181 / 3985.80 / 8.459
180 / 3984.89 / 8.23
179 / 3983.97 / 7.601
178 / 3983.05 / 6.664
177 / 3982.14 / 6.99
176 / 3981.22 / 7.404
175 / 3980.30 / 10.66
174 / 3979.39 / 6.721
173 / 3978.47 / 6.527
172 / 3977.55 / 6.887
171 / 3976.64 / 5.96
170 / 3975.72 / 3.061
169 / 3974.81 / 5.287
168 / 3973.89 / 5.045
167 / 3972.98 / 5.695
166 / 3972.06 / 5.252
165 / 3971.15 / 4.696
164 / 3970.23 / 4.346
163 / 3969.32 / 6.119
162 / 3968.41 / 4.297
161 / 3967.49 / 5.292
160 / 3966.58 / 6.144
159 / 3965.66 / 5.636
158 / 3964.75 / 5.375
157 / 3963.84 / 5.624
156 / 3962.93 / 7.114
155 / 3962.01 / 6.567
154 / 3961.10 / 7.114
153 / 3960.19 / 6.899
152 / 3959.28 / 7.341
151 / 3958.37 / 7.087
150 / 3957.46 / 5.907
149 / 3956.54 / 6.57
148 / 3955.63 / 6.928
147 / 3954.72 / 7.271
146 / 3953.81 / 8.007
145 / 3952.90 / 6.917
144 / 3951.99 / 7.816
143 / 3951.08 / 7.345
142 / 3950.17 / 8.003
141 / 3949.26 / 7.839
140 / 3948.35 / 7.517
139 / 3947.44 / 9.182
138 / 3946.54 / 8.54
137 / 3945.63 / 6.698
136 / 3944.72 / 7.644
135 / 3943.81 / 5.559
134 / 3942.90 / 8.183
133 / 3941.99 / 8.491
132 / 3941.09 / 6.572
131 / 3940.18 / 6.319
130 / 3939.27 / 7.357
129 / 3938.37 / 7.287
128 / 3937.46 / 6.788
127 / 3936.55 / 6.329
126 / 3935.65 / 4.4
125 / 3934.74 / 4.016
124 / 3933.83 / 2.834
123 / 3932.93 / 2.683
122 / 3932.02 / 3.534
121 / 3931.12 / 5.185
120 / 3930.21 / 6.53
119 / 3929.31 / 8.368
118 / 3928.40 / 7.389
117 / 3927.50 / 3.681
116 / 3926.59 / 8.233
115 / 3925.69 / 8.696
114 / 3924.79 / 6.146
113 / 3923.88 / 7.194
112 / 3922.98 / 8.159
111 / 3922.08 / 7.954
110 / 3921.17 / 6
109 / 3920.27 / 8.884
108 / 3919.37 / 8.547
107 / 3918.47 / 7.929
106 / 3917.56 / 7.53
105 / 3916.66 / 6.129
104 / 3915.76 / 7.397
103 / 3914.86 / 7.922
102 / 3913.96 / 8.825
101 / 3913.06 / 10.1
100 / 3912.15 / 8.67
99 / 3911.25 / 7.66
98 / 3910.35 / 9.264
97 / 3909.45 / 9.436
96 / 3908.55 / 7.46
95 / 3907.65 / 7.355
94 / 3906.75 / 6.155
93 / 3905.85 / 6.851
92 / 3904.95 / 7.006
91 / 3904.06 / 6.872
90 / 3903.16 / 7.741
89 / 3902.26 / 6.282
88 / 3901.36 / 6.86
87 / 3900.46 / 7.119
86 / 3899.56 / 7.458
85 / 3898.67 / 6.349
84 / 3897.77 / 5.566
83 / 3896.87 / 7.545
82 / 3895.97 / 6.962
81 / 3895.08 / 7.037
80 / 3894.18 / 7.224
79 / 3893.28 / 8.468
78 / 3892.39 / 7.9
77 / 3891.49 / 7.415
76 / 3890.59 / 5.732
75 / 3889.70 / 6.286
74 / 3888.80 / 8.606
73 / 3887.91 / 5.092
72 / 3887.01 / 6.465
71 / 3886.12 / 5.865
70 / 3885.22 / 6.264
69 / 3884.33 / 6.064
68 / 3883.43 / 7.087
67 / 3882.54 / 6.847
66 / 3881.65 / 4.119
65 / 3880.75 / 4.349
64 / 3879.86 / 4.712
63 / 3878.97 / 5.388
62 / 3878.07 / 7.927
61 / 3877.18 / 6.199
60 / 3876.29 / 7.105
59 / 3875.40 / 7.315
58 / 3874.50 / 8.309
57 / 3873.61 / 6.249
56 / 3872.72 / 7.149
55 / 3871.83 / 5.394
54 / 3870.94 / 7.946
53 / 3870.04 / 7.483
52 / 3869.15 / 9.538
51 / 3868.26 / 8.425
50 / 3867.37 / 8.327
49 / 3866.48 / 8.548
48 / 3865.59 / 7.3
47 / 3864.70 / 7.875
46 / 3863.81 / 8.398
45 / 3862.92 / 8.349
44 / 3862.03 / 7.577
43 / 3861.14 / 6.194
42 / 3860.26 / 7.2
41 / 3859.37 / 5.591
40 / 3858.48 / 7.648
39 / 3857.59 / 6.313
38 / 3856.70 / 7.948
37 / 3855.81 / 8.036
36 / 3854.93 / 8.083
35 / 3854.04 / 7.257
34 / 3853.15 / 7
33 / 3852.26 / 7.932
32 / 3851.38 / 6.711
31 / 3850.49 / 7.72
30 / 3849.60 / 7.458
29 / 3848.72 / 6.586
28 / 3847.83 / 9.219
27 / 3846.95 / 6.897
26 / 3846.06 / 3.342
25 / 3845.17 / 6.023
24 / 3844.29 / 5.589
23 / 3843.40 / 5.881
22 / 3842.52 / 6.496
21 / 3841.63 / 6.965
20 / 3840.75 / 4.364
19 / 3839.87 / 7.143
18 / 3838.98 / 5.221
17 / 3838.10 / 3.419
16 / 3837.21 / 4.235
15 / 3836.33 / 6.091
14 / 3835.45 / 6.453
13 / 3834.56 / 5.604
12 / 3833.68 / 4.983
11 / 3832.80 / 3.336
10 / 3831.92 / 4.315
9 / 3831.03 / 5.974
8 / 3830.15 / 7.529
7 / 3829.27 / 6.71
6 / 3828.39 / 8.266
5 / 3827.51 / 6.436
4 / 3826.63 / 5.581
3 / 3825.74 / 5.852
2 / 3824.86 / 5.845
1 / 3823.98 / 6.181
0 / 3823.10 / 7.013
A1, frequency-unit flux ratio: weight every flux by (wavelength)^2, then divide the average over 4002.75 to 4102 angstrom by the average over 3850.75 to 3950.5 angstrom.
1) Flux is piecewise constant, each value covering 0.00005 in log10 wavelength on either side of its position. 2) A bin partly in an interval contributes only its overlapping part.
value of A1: 1.2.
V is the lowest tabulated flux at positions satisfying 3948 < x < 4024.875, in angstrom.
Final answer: 3.061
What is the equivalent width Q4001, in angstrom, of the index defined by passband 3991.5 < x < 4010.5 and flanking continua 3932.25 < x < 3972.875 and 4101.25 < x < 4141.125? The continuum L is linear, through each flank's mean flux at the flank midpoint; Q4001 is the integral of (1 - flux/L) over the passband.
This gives -4.3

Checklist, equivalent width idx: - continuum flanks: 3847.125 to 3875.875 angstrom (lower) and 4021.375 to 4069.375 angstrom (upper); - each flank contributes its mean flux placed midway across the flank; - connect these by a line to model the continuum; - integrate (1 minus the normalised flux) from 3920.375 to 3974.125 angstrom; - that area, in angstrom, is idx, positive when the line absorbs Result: 9.62 angstrom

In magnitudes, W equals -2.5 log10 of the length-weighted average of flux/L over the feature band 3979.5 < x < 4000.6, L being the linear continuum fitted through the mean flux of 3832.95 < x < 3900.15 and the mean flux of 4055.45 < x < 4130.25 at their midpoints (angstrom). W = -0.08 mag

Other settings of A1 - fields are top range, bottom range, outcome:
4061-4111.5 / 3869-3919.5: 1.20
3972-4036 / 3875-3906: 1.25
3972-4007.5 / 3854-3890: 1.15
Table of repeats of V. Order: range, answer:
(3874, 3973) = 2.683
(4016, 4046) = 5.697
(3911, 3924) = 6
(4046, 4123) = 4.683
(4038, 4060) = 6.647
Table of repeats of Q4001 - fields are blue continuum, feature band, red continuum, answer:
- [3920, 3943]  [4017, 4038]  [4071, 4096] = -1.9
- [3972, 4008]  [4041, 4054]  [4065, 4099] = -0.9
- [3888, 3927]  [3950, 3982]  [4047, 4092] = 5.8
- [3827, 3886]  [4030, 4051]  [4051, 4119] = -1.5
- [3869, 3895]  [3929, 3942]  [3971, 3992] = 2.2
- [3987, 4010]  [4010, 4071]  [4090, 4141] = -2.8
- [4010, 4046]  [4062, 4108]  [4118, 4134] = 1.4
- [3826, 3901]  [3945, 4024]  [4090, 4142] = -2.8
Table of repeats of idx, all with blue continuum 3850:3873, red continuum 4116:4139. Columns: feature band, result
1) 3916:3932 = 1.1 angstrom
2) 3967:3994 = 3.7 angstrom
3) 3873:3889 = 2.7 angstrom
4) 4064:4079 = -0.3 angstrom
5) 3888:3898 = 0.6 angstrom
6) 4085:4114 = 2.5 angstrom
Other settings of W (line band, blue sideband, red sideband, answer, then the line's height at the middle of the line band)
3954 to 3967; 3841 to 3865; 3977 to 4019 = 0.20 mag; 7.87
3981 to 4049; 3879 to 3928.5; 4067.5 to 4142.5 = -0.10 mag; 7.45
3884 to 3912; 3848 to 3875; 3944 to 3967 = 0.04 mag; 7.33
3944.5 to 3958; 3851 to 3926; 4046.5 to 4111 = 0.00 mag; 7.46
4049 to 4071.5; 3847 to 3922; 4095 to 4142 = -0.14 mag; 7.53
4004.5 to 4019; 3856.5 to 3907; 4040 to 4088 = -0.10 mag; 7.92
